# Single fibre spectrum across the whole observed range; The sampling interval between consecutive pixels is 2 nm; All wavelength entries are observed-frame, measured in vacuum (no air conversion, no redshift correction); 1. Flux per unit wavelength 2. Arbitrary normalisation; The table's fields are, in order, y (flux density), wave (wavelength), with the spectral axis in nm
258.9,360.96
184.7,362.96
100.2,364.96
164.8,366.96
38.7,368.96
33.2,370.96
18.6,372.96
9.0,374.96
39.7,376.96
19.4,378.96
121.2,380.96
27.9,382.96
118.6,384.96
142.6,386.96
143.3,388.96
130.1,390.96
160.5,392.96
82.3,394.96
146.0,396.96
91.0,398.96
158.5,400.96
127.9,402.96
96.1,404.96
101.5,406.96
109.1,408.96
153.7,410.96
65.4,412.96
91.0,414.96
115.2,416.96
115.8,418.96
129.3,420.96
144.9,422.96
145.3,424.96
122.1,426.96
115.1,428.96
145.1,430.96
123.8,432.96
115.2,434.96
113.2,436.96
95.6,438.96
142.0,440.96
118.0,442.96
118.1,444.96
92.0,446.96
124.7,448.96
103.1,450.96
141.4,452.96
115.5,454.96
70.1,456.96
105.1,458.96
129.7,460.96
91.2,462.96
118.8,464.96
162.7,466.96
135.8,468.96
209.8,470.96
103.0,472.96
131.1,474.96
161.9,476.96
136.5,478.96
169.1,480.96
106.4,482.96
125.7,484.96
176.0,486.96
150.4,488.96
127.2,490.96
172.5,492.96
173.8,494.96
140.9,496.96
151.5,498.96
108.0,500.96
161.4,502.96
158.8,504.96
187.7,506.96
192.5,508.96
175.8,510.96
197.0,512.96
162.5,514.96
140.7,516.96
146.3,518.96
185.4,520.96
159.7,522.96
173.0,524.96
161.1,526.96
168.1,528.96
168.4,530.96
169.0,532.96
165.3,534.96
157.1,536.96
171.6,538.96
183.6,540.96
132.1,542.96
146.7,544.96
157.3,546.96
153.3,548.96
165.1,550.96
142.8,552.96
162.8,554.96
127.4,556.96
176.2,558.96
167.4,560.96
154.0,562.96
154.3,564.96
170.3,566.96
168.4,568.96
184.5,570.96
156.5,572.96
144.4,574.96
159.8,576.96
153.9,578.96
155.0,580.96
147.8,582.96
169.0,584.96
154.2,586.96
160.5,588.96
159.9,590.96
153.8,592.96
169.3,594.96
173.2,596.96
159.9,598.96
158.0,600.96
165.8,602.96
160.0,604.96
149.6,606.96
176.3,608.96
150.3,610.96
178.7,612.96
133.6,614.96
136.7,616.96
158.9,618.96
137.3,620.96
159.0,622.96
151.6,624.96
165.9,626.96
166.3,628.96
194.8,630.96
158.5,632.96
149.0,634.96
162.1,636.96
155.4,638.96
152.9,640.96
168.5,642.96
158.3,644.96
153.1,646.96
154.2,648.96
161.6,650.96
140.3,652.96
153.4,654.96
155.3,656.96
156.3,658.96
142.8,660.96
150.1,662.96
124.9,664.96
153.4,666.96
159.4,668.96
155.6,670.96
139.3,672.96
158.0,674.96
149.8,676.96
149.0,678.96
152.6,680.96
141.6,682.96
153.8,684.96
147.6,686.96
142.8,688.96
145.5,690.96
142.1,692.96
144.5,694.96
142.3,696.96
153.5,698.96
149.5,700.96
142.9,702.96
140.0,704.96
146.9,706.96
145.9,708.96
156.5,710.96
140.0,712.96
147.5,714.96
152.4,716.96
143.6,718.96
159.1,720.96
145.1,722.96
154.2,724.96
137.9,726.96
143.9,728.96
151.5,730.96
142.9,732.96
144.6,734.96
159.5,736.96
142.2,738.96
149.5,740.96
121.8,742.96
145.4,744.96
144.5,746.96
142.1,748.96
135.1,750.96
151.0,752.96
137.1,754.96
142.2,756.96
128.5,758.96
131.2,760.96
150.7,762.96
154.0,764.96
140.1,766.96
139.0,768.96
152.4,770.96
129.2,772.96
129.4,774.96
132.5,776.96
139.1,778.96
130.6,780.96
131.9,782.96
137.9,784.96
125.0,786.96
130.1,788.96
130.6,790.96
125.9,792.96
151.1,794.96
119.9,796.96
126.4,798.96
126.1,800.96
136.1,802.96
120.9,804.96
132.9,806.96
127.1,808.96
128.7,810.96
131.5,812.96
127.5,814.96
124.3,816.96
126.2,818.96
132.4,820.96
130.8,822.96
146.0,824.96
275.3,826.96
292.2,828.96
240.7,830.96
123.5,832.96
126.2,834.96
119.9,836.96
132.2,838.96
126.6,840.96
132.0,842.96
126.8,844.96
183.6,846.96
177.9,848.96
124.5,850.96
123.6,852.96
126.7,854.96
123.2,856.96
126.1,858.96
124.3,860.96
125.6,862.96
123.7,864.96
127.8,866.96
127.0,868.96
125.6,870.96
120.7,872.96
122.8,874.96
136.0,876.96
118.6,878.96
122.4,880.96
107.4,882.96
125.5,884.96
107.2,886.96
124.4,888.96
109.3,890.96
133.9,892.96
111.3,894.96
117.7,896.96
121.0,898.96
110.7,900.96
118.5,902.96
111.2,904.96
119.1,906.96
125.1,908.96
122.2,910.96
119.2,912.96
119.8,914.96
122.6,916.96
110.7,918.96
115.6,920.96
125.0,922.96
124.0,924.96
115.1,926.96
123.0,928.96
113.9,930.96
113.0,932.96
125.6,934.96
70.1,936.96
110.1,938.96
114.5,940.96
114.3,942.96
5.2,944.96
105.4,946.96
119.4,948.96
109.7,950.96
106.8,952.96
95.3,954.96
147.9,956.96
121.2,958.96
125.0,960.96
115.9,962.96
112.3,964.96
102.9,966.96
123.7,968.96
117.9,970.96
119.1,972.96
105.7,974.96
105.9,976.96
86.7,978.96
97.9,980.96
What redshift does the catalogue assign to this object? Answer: 0.26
